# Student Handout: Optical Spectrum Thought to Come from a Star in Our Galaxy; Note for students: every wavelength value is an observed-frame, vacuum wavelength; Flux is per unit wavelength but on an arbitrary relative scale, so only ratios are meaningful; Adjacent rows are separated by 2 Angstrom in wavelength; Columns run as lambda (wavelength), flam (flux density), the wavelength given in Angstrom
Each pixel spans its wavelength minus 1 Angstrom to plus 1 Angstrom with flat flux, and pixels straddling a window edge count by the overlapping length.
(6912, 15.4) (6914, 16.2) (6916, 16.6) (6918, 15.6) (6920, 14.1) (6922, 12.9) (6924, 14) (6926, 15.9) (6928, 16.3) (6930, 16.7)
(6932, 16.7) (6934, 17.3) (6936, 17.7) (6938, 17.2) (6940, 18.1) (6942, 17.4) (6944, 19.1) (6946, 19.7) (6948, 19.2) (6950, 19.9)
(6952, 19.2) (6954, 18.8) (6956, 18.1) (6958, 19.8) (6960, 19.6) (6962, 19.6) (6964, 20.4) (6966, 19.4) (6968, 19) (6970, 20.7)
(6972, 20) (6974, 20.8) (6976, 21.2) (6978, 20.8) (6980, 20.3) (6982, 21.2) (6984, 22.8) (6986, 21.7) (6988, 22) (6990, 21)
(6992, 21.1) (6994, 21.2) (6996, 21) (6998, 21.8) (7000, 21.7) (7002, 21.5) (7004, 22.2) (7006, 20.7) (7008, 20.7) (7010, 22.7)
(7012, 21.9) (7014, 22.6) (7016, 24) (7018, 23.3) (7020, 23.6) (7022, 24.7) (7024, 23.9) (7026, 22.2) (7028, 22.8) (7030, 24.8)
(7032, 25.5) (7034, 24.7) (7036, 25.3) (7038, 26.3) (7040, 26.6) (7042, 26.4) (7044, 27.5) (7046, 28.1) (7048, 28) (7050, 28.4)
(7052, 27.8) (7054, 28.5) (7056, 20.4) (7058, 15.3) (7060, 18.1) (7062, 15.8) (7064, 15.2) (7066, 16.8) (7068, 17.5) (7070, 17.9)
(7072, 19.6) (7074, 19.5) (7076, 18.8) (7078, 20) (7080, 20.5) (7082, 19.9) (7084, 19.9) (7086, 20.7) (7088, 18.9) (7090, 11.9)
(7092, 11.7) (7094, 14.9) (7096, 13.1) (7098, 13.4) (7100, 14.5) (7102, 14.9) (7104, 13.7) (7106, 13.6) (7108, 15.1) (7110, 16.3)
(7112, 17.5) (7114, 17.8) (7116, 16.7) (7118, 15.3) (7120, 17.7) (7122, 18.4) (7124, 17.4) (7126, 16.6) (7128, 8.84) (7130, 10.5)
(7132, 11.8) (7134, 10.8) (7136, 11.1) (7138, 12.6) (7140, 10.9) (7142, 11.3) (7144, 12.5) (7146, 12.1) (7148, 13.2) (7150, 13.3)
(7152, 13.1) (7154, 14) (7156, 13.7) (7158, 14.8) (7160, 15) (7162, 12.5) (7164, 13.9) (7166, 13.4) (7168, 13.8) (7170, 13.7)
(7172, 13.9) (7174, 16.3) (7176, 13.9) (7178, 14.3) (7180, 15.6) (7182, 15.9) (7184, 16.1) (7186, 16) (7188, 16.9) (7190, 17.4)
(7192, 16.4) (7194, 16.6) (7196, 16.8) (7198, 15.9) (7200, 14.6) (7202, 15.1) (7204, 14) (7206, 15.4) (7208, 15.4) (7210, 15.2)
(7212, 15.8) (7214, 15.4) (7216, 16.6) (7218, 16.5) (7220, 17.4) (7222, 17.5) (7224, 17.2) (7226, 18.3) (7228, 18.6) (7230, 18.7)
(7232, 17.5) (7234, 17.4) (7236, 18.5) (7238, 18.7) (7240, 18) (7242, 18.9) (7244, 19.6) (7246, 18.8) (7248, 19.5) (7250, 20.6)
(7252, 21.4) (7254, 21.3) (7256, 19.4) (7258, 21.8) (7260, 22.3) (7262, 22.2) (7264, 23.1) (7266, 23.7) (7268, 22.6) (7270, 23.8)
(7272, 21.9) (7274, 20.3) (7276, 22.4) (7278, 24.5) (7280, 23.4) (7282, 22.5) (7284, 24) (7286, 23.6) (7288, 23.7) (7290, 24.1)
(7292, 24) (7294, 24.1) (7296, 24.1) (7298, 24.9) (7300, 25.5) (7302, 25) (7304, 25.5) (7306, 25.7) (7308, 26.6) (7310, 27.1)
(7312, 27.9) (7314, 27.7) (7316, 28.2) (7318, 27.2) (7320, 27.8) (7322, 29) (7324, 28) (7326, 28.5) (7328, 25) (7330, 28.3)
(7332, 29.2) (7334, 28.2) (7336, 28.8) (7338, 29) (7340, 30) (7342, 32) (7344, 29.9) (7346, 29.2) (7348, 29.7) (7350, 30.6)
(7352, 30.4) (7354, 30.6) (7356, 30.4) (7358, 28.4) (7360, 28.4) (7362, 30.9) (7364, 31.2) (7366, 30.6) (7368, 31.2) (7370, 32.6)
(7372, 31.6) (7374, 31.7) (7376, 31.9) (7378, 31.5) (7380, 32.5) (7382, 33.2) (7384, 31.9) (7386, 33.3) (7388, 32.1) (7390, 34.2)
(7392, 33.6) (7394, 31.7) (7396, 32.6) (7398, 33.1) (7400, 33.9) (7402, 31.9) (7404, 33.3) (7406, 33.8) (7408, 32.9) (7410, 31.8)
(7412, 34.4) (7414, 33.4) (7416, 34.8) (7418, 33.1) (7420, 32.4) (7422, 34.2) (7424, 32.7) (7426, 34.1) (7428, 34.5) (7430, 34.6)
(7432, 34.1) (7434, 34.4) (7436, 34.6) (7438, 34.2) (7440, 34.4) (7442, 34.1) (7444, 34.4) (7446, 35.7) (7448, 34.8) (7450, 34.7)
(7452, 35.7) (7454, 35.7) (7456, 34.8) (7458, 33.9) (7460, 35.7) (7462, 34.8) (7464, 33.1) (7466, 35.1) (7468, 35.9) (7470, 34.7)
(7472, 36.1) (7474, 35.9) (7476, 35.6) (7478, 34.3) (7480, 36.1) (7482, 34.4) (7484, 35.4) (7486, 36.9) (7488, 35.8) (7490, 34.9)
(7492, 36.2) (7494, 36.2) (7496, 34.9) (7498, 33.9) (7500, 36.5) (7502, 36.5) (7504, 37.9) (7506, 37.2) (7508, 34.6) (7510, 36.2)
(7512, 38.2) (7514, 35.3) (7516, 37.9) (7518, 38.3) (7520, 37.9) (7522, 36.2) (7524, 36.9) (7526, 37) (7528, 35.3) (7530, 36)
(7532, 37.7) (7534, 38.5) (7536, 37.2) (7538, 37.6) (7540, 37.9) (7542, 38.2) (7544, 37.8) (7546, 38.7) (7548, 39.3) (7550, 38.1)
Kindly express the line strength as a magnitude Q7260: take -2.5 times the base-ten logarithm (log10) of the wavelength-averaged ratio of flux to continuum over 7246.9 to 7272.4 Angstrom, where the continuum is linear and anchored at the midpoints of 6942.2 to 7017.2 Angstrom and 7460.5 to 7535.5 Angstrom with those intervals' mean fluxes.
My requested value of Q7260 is 0.31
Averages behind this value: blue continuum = 20.7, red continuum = 36.1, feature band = 21.8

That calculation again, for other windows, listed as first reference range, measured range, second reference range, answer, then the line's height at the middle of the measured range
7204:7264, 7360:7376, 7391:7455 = -0.07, 29.4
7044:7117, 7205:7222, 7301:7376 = 0.43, 23.9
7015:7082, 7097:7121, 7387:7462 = 0.49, 24.4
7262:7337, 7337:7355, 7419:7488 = -0.07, 28.2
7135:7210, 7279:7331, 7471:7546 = -0.12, 23.1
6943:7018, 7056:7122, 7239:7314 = 0.28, 21.6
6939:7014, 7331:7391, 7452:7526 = 0.04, 32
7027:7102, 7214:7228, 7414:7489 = 0.46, 26.3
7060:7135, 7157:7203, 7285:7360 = 0.32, 20.3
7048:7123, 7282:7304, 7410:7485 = 0.13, 27.4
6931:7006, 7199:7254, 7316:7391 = 0.47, 26.8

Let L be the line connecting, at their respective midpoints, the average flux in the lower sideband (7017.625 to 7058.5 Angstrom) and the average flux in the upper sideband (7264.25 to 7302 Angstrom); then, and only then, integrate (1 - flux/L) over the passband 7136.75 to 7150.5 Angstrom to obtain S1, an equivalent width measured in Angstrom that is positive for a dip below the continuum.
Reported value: 6.88 Angstrom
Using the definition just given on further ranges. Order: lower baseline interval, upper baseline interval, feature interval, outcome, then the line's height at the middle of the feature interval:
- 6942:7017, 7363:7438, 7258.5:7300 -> 8.7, 29.4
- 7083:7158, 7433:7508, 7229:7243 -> 2.0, 21.2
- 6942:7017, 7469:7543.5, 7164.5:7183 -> 8.4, 26.5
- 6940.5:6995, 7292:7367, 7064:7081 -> 2.9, 22.5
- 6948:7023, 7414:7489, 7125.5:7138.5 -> 7.1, 25.4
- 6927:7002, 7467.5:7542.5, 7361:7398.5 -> 0.4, 32.5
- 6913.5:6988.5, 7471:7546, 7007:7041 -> -4.8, 20.9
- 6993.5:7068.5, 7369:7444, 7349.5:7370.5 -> 1.0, 32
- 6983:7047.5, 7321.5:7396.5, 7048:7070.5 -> 3.4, 24.3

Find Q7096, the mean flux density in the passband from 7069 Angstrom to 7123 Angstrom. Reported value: 16.7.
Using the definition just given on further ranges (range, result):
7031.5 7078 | 22.4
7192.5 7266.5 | 18.2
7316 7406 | 30.7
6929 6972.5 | 18.8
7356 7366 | 29.9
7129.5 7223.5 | 14.5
